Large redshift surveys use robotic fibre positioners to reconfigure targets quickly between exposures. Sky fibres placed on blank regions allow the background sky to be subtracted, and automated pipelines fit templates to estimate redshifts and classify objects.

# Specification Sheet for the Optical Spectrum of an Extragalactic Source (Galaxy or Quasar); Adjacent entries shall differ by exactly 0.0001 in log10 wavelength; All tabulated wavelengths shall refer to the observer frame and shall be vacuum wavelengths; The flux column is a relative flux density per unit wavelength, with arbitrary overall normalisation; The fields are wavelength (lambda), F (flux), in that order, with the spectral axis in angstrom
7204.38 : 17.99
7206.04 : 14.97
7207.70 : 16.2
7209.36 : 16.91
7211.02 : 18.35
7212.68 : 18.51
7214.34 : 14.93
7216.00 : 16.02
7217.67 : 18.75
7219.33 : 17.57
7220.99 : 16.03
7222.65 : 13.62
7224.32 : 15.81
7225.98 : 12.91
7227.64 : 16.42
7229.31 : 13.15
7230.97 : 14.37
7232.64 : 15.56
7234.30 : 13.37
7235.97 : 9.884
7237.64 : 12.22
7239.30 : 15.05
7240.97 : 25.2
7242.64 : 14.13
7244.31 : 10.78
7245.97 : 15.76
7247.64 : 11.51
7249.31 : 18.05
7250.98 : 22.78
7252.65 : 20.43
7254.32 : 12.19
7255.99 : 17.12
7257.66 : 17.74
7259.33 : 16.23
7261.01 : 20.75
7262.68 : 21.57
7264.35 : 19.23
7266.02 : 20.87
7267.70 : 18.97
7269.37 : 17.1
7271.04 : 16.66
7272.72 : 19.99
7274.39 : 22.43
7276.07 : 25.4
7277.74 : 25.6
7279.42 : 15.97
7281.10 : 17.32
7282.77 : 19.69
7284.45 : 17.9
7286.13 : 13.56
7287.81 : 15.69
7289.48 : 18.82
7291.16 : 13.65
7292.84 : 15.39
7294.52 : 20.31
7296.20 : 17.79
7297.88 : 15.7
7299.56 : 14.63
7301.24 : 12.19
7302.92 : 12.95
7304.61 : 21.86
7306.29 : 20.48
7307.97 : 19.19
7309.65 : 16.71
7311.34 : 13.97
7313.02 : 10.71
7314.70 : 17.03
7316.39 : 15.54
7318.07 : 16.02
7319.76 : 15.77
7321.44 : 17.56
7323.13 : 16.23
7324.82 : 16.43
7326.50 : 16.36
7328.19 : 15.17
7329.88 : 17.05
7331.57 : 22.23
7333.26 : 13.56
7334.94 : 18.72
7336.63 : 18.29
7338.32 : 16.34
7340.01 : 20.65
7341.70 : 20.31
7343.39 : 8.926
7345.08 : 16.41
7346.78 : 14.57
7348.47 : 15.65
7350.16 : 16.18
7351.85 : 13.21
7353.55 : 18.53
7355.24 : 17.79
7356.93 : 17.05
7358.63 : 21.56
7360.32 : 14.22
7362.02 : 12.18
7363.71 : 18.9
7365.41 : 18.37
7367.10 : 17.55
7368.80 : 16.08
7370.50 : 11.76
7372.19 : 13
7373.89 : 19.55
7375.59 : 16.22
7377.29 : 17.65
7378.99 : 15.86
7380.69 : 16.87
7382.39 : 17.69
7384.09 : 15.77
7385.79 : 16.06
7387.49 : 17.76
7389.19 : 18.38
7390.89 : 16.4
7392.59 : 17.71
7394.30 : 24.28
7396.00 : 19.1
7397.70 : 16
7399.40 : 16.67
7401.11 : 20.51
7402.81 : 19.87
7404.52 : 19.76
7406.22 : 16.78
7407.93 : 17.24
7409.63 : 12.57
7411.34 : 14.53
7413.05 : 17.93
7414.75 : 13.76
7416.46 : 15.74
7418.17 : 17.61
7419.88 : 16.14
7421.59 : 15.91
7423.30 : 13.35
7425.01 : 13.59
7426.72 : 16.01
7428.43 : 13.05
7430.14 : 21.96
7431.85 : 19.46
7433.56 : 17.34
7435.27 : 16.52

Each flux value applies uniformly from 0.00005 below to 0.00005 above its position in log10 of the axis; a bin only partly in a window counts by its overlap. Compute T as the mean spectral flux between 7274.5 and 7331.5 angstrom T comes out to 17.1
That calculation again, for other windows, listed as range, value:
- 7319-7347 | 16.8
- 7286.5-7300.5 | 16.4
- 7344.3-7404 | 17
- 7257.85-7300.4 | 18.4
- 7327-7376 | 16.6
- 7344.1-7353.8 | 15.5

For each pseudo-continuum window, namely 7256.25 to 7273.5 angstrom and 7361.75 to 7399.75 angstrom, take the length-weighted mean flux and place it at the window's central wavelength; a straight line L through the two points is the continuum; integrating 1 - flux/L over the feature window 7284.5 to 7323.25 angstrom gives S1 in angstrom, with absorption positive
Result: 4.3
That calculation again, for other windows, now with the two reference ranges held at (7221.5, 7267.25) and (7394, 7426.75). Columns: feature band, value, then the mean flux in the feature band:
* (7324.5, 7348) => -0.4 angstrom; 16.8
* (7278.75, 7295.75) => -0.5 angstrom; 16.9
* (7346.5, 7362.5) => 0.3 angstrom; 16.2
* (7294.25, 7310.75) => -0.6 angstrom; 17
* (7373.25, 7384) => -0.3 angstrom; 17.1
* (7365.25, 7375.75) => 0.4 angstrom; 15.9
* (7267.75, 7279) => -3.1 angstrom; 20.9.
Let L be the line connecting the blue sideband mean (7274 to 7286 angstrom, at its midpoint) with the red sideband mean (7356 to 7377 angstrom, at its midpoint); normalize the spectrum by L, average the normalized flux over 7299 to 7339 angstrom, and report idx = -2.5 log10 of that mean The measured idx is 0.12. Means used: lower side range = 20.1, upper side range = 16.4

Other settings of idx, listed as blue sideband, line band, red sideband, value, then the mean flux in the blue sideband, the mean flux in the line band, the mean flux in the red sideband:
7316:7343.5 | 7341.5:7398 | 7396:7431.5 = 0.01 mag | 17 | 16.7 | 16.6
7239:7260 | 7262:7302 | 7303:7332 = -0.09 mag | 16.7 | 18.2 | 16.8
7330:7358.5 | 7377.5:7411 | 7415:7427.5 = -0.11 mag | 16.9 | 17.6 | 15.4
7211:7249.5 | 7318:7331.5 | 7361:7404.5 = -0.01 mag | 15.2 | 16.7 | 17.2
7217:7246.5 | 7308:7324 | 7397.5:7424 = 0.00 mag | 15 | 15.7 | 16.6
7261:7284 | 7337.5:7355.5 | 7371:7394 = 0.11 mag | 20.1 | 16.2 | 16.9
